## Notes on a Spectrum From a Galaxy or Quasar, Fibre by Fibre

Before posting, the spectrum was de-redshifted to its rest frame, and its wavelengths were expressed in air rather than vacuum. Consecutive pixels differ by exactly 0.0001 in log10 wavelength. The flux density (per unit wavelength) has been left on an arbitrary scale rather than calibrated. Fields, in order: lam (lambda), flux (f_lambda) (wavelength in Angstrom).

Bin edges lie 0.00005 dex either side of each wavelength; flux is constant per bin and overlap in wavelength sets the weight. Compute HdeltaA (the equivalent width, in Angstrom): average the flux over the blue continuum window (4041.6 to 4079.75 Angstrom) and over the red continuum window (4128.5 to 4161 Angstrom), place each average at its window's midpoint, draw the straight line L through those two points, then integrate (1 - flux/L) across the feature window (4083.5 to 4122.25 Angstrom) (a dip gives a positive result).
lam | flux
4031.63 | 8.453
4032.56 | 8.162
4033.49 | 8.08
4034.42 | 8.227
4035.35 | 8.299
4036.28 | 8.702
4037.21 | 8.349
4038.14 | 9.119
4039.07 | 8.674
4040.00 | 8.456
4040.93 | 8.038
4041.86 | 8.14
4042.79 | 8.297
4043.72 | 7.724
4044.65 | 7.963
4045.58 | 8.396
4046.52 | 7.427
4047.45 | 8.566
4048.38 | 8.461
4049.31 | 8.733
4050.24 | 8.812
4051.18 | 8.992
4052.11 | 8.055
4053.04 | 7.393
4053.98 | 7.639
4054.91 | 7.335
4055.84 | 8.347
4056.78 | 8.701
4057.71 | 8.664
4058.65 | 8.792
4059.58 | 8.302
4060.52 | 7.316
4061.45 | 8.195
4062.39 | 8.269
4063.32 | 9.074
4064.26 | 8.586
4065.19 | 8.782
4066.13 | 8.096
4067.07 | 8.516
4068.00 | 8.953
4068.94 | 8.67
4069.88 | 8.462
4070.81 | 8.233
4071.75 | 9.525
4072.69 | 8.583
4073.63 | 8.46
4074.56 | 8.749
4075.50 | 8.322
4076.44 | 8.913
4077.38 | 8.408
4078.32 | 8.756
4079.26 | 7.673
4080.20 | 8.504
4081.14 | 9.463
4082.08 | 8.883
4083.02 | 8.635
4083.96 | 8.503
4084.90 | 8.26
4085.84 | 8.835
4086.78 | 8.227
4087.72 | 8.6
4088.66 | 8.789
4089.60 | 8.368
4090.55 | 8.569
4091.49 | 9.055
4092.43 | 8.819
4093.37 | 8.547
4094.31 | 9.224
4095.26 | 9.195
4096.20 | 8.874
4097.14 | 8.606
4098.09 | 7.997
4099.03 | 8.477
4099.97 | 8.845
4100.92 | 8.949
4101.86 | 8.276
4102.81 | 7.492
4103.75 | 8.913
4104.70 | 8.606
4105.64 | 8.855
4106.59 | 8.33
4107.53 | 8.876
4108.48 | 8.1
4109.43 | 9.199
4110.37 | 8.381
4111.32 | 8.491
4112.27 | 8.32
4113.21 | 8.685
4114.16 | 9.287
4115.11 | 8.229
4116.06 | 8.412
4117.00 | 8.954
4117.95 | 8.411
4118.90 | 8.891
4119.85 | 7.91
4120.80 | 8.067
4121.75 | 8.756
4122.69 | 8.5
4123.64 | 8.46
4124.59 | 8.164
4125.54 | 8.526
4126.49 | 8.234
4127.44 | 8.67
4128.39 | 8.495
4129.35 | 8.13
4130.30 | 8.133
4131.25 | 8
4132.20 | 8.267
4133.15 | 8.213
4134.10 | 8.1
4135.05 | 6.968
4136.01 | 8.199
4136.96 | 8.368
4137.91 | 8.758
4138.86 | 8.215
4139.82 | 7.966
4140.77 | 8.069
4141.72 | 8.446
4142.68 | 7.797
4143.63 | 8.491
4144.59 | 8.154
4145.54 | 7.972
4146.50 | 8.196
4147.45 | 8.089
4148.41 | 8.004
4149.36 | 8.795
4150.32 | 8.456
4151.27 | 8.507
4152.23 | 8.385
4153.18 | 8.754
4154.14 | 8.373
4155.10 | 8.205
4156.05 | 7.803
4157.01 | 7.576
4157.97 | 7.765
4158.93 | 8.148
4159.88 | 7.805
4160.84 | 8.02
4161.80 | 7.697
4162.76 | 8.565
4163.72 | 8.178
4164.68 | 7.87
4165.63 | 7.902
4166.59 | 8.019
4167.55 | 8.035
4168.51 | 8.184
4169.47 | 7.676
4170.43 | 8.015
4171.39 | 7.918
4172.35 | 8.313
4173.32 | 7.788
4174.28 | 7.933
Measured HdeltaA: -1.5 Angstrom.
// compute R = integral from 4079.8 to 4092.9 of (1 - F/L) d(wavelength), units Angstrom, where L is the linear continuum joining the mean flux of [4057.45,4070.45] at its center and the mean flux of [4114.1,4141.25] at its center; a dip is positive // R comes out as -0.4 Angstrom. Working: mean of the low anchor 8.47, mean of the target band 8.68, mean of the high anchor 8.31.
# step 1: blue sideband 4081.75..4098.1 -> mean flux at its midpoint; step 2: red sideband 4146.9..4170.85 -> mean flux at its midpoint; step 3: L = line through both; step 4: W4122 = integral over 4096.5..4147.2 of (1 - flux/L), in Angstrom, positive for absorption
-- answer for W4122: 0.29 Angstrom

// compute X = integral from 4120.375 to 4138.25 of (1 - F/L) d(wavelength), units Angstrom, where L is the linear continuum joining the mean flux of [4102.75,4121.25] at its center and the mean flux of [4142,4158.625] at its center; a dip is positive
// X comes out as 0.3 Angstrom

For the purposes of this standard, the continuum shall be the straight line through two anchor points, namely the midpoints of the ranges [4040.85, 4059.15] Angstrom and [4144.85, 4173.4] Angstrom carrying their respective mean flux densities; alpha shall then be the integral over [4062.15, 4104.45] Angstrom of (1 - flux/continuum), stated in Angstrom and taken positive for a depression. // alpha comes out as -2.23 Angstrom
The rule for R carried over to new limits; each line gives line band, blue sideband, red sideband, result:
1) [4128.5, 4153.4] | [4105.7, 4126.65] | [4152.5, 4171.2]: 0.1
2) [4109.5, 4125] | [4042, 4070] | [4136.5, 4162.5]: -0.5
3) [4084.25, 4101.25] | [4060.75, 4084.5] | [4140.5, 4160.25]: -0.4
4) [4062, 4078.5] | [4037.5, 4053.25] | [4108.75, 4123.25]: -0.4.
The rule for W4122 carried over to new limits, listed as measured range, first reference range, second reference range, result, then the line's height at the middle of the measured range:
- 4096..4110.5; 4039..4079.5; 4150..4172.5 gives -0.5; 8.25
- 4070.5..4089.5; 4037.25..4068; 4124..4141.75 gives -0.8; 8.28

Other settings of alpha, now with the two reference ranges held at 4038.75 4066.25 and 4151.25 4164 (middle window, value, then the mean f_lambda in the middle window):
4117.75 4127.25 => -0.3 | 8.4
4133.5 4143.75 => 0.0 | 8.12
